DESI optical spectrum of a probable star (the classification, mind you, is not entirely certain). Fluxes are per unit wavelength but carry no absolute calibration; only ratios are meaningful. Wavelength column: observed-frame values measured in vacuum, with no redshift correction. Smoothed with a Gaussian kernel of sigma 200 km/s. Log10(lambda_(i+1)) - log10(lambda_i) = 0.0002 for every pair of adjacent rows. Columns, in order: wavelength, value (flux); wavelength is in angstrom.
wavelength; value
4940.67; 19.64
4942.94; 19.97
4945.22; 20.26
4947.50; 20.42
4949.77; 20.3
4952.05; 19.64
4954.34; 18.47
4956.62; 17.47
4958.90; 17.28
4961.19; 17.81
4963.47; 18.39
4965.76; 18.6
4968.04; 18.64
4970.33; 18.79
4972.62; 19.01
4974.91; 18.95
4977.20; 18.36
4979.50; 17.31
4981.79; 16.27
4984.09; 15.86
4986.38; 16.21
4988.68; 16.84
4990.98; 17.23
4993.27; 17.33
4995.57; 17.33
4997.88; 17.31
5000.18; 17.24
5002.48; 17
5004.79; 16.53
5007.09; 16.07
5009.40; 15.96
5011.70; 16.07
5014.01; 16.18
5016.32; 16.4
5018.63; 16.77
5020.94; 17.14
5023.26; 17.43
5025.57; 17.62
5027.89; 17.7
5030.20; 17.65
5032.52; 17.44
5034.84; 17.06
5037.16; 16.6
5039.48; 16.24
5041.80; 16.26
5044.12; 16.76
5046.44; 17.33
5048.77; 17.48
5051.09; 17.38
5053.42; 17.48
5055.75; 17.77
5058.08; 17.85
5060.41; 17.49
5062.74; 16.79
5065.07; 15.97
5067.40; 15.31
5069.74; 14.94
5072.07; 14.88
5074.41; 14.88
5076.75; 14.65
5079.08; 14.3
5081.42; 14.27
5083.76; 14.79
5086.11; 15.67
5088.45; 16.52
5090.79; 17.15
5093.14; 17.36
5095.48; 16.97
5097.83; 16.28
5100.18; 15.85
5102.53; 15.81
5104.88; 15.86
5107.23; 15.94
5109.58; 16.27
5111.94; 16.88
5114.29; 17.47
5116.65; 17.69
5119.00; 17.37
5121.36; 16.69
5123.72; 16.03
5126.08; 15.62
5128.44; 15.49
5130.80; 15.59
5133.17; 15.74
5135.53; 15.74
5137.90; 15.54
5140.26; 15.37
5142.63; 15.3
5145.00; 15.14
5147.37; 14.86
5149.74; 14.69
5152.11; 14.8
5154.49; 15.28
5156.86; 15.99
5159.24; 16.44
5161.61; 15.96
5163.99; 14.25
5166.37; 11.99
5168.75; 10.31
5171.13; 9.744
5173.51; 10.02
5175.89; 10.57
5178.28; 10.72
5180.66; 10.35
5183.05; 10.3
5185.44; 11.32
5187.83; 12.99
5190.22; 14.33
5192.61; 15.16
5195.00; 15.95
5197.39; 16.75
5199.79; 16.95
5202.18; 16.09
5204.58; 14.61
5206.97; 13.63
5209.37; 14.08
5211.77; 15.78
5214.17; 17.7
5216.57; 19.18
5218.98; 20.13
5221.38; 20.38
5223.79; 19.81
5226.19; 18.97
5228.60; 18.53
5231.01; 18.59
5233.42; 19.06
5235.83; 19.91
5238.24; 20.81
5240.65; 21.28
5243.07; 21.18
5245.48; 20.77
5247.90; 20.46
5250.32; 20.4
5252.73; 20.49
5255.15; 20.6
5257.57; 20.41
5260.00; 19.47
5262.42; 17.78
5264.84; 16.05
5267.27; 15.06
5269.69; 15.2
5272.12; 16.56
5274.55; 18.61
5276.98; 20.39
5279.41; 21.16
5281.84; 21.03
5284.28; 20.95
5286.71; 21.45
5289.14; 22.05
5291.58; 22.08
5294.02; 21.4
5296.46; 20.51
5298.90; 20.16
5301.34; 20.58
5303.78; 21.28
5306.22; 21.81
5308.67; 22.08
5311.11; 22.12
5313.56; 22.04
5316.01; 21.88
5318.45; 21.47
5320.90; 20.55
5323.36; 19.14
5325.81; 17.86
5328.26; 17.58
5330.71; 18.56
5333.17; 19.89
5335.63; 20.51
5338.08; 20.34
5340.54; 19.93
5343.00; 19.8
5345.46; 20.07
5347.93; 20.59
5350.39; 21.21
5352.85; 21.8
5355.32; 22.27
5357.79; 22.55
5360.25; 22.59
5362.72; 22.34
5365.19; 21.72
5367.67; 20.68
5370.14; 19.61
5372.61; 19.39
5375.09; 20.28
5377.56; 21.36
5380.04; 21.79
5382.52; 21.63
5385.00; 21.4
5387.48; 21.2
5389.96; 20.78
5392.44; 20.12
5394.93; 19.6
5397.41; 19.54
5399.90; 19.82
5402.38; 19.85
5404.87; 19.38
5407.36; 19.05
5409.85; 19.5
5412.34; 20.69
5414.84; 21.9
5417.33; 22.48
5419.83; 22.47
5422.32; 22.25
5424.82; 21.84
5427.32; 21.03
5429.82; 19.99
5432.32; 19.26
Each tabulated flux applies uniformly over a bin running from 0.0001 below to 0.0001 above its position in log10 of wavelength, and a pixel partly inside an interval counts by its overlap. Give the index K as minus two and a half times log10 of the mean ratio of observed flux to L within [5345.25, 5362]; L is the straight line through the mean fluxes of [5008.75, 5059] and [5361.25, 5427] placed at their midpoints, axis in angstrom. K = -0.07 mag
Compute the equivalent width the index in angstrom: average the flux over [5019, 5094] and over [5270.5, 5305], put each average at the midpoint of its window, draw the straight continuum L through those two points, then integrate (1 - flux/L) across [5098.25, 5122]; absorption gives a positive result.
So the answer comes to 1.18 angstrom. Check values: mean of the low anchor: 16.5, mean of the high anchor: 20.5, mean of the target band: 16.6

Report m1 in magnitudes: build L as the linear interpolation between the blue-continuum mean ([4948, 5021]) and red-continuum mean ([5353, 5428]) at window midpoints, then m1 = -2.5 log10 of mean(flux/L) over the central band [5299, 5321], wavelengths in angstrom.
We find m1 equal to -0.06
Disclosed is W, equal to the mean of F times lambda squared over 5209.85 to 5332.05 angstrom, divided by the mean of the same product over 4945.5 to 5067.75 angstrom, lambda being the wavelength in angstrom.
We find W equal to 1.3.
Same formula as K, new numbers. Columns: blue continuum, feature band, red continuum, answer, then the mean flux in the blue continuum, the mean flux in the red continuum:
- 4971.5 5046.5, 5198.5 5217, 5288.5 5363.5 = 0.22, 17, 20.9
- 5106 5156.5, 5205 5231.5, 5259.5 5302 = 0.01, 15.9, 19.5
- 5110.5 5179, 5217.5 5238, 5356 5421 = -0.16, 14.8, 20.8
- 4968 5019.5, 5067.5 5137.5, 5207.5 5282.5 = 0.13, 17.1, 19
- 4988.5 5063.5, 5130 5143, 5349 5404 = 0.17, 17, 21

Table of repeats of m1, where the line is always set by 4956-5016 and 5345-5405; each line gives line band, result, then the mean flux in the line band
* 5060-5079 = 0.17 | 15.5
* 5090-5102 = 0.10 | 16.7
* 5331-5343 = 0.03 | 20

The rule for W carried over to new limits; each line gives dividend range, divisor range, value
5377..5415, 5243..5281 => 1.13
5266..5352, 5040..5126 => 1.35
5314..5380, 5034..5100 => 1.41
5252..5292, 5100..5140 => 1.26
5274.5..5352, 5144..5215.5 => 1.56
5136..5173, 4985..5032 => 0.90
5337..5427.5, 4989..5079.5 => 1.43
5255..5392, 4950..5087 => 1.36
